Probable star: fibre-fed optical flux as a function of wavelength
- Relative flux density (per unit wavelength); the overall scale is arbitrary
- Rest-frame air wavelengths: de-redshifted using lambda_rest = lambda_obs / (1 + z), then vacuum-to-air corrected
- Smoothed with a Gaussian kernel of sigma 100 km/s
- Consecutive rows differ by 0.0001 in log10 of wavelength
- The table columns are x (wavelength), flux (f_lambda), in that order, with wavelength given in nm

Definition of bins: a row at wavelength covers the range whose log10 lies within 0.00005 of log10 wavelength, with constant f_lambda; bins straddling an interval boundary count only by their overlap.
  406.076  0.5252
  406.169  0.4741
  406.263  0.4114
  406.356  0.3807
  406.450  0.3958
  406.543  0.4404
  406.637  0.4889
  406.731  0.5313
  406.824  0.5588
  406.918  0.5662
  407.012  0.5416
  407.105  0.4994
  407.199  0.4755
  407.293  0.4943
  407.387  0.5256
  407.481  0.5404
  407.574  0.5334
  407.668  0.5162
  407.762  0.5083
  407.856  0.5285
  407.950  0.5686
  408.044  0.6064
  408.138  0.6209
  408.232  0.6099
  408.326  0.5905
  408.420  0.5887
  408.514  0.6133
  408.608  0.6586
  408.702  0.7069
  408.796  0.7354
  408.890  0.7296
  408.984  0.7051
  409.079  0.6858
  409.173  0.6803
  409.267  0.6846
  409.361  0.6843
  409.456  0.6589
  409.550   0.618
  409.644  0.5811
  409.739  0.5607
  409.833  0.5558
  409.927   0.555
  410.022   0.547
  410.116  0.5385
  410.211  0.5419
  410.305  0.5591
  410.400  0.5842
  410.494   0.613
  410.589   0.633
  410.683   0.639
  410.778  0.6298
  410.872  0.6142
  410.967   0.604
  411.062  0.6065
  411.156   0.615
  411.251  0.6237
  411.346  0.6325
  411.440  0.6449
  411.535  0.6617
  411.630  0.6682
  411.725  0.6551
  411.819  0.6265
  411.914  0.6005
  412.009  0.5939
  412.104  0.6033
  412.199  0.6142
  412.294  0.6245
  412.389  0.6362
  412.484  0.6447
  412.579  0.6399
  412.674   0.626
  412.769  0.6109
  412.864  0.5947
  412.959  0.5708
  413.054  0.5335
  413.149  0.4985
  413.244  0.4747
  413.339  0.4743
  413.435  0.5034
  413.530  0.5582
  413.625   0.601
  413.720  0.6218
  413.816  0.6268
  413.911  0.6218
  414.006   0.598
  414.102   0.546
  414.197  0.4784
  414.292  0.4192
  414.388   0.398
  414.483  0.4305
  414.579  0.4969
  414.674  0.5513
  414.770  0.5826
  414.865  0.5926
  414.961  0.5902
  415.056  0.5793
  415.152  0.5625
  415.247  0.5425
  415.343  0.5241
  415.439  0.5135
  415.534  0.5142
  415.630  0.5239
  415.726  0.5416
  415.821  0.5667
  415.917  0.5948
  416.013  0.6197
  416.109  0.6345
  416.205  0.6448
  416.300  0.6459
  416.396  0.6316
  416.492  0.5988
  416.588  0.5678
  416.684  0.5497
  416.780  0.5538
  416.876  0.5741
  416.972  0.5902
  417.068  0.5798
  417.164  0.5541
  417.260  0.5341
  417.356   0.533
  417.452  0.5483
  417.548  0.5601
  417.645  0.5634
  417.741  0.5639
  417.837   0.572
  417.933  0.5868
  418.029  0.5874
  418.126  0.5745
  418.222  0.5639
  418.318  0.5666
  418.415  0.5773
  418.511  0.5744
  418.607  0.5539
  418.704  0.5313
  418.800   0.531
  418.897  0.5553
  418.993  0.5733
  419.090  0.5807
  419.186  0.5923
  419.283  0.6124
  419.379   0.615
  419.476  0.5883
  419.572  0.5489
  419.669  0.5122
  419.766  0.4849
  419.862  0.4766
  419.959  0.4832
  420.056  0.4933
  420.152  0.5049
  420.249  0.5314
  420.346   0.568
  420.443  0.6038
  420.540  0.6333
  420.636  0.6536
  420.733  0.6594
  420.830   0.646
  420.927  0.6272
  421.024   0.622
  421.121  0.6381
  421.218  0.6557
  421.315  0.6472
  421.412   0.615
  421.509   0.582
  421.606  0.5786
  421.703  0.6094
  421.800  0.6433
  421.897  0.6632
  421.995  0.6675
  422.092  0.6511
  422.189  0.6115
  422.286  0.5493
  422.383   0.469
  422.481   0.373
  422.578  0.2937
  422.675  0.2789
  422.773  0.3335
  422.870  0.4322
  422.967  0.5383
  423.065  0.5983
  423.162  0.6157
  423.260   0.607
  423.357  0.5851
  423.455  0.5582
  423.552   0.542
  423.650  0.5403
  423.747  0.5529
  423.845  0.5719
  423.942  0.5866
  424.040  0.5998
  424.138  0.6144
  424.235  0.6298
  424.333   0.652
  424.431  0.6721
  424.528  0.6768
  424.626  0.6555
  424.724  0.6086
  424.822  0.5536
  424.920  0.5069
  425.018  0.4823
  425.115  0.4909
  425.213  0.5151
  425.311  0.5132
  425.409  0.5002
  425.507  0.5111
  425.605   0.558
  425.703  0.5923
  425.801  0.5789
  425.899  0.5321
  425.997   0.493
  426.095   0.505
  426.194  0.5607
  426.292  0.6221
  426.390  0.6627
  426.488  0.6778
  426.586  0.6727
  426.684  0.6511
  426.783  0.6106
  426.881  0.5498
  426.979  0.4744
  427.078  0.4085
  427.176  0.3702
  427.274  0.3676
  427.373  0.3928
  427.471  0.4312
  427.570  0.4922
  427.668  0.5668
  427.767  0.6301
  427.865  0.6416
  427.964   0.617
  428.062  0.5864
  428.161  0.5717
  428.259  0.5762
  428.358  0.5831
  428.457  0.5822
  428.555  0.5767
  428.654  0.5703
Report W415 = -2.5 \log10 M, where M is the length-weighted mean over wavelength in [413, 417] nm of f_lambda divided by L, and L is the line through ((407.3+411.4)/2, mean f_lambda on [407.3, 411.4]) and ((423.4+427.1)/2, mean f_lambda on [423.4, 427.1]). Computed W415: 0.076 mag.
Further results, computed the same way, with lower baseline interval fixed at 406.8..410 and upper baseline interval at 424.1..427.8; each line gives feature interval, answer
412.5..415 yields 0.07 mag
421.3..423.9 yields 0.03 mag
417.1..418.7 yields 0.02 mag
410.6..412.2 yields -0.07 mag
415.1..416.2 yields 0.03 mag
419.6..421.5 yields -0.03 mag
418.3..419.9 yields 0.02 mag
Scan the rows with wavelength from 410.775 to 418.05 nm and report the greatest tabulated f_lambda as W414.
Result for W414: 0.6682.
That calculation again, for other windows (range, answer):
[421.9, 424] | 0.6675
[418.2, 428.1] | 0.6778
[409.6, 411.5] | 0.6449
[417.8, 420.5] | 0.615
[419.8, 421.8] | 0.6594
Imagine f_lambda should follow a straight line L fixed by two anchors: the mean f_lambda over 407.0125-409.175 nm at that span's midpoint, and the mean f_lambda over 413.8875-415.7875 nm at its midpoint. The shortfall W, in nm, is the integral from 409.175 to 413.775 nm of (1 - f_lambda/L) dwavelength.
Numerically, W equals -0.314 nm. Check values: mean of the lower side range 0.594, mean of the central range 0.6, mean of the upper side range 0.53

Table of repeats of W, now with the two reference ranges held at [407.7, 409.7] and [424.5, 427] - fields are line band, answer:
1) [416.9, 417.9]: 0.067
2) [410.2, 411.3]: 0.034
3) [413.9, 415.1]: 0.167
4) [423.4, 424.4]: -0.020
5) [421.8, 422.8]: 0.140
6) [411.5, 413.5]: 0.090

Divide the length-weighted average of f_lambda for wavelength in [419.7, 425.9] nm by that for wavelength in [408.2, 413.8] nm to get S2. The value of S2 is 0.92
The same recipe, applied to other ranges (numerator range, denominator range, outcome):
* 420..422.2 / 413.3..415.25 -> 1.13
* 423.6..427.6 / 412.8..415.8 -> 1.03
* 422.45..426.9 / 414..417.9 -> 1.00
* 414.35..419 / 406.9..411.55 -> 0.94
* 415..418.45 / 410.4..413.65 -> 0.95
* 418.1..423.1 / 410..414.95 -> 0.96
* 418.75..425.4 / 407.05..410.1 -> 0.94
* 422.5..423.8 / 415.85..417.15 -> 0.83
